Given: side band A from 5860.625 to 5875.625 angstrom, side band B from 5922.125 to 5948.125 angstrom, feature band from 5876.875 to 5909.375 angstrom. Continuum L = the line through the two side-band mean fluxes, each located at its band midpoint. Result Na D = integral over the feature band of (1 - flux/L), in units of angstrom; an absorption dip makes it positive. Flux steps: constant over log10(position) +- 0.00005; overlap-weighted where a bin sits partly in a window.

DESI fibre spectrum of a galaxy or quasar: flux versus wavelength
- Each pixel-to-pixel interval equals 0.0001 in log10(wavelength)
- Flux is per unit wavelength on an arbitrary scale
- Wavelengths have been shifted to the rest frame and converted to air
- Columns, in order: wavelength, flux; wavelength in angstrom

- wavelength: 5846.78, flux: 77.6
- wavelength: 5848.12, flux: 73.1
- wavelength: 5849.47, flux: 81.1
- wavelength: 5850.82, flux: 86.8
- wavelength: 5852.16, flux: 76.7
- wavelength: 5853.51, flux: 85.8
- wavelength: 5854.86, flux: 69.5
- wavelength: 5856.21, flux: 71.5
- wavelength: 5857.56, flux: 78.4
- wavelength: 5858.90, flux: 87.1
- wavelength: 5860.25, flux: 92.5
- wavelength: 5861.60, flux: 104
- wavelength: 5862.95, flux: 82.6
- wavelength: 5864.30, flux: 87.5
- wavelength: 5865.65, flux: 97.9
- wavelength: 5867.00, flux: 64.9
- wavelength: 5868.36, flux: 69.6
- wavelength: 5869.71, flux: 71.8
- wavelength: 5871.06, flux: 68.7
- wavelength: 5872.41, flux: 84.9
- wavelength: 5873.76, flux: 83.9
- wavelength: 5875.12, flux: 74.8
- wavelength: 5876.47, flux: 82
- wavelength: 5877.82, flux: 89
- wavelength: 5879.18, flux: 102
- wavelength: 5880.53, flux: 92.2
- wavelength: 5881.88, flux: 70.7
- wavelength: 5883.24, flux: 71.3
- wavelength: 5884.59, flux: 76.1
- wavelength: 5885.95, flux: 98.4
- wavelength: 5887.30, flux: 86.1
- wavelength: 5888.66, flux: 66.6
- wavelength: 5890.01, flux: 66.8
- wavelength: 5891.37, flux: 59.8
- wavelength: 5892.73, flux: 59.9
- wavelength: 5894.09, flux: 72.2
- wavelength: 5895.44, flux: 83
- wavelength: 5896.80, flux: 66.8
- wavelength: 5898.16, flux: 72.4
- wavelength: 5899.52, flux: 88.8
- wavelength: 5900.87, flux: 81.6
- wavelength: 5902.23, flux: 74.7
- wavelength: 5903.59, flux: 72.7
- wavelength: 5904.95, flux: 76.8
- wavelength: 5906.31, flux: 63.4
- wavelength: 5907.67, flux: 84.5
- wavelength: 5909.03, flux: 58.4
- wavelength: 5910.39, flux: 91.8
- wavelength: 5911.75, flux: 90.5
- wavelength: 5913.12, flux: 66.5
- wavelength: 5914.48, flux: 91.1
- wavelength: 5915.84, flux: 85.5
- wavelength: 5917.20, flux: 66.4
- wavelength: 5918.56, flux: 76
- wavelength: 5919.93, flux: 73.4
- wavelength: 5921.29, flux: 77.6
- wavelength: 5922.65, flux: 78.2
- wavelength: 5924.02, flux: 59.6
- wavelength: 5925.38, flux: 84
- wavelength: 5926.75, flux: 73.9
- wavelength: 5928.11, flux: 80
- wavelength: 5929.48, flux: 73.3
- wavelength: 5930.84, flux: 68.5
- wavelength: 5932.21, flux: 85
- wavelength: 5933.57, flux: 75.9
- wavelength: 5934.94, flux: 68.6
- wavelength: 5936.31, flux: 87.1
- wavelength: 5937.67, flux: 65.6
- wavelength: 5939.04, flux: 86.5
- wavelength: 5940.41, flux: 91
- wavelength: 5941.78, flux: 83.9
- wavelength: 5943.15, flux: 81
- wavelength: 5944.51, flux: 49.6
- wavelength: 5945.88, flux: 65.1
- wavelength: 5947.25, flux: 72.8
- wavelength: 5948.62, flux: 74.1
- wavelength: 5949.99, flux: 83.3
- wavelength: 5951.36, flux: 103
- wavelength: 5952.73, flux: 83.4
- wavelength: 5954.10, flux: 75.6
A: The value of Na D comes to 1.0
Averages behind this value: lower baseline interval 81.2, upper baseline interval 75.2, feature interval 76.7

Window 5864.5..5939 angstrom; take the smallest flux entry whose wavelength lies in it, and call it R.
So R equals 58.4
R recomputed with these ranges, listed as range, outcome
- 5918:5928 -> 59.6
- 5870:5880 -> 68.7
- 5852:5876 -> 64.9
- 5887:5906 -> 59.8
